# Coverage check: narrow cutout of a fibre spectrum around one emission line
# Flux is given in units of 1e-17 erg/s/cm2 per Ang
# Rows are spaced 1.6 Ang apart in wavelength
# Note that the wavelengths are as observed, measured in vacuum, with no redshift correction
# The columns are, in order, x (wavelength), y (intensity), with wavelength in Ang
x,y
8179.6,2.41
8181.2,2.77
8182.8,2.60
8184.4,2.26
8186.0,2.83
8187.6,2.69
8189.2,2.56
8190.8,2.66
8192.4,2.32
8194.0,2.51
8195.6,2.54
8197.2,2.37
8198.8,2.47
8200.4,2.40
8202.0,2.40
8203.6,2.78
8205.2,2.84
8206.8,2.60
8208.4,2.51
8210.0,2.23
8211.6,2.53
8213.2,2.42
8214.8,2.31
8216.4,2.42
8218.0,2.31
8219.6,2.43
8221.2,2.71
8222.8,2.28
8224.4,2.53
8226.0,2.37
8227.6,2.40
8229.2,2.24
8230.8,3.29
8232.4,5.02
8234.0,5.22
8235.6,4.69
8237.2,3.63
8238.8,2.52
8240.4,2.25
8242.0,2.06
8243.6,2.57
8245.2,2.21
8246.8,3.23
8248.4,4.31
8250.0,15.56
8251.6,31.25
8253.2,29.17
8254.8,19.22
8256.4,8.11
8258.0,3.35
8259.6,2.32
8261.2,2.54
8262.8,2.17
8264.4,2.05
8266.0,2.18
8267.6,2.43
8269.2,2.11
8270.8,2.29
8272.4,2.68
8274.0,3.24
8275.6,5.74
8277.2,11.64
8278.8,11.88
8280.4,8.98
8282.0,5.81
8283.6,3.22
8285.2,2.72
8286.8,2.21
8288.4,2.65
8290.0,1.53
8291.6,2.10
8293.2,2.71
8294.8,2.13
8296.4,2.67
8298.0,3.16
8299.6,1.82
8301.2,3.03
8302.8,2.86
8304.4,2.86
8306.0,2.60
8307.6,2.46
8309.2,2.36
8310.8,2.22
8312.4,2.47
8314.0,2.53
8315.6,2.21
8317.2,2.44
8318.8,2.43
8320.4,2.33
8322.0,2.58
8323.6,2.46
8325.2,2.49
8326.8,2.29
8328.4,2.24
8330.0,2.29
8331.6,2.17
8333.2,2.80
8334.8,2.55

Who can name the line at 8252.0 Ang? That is H-alpha 6563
